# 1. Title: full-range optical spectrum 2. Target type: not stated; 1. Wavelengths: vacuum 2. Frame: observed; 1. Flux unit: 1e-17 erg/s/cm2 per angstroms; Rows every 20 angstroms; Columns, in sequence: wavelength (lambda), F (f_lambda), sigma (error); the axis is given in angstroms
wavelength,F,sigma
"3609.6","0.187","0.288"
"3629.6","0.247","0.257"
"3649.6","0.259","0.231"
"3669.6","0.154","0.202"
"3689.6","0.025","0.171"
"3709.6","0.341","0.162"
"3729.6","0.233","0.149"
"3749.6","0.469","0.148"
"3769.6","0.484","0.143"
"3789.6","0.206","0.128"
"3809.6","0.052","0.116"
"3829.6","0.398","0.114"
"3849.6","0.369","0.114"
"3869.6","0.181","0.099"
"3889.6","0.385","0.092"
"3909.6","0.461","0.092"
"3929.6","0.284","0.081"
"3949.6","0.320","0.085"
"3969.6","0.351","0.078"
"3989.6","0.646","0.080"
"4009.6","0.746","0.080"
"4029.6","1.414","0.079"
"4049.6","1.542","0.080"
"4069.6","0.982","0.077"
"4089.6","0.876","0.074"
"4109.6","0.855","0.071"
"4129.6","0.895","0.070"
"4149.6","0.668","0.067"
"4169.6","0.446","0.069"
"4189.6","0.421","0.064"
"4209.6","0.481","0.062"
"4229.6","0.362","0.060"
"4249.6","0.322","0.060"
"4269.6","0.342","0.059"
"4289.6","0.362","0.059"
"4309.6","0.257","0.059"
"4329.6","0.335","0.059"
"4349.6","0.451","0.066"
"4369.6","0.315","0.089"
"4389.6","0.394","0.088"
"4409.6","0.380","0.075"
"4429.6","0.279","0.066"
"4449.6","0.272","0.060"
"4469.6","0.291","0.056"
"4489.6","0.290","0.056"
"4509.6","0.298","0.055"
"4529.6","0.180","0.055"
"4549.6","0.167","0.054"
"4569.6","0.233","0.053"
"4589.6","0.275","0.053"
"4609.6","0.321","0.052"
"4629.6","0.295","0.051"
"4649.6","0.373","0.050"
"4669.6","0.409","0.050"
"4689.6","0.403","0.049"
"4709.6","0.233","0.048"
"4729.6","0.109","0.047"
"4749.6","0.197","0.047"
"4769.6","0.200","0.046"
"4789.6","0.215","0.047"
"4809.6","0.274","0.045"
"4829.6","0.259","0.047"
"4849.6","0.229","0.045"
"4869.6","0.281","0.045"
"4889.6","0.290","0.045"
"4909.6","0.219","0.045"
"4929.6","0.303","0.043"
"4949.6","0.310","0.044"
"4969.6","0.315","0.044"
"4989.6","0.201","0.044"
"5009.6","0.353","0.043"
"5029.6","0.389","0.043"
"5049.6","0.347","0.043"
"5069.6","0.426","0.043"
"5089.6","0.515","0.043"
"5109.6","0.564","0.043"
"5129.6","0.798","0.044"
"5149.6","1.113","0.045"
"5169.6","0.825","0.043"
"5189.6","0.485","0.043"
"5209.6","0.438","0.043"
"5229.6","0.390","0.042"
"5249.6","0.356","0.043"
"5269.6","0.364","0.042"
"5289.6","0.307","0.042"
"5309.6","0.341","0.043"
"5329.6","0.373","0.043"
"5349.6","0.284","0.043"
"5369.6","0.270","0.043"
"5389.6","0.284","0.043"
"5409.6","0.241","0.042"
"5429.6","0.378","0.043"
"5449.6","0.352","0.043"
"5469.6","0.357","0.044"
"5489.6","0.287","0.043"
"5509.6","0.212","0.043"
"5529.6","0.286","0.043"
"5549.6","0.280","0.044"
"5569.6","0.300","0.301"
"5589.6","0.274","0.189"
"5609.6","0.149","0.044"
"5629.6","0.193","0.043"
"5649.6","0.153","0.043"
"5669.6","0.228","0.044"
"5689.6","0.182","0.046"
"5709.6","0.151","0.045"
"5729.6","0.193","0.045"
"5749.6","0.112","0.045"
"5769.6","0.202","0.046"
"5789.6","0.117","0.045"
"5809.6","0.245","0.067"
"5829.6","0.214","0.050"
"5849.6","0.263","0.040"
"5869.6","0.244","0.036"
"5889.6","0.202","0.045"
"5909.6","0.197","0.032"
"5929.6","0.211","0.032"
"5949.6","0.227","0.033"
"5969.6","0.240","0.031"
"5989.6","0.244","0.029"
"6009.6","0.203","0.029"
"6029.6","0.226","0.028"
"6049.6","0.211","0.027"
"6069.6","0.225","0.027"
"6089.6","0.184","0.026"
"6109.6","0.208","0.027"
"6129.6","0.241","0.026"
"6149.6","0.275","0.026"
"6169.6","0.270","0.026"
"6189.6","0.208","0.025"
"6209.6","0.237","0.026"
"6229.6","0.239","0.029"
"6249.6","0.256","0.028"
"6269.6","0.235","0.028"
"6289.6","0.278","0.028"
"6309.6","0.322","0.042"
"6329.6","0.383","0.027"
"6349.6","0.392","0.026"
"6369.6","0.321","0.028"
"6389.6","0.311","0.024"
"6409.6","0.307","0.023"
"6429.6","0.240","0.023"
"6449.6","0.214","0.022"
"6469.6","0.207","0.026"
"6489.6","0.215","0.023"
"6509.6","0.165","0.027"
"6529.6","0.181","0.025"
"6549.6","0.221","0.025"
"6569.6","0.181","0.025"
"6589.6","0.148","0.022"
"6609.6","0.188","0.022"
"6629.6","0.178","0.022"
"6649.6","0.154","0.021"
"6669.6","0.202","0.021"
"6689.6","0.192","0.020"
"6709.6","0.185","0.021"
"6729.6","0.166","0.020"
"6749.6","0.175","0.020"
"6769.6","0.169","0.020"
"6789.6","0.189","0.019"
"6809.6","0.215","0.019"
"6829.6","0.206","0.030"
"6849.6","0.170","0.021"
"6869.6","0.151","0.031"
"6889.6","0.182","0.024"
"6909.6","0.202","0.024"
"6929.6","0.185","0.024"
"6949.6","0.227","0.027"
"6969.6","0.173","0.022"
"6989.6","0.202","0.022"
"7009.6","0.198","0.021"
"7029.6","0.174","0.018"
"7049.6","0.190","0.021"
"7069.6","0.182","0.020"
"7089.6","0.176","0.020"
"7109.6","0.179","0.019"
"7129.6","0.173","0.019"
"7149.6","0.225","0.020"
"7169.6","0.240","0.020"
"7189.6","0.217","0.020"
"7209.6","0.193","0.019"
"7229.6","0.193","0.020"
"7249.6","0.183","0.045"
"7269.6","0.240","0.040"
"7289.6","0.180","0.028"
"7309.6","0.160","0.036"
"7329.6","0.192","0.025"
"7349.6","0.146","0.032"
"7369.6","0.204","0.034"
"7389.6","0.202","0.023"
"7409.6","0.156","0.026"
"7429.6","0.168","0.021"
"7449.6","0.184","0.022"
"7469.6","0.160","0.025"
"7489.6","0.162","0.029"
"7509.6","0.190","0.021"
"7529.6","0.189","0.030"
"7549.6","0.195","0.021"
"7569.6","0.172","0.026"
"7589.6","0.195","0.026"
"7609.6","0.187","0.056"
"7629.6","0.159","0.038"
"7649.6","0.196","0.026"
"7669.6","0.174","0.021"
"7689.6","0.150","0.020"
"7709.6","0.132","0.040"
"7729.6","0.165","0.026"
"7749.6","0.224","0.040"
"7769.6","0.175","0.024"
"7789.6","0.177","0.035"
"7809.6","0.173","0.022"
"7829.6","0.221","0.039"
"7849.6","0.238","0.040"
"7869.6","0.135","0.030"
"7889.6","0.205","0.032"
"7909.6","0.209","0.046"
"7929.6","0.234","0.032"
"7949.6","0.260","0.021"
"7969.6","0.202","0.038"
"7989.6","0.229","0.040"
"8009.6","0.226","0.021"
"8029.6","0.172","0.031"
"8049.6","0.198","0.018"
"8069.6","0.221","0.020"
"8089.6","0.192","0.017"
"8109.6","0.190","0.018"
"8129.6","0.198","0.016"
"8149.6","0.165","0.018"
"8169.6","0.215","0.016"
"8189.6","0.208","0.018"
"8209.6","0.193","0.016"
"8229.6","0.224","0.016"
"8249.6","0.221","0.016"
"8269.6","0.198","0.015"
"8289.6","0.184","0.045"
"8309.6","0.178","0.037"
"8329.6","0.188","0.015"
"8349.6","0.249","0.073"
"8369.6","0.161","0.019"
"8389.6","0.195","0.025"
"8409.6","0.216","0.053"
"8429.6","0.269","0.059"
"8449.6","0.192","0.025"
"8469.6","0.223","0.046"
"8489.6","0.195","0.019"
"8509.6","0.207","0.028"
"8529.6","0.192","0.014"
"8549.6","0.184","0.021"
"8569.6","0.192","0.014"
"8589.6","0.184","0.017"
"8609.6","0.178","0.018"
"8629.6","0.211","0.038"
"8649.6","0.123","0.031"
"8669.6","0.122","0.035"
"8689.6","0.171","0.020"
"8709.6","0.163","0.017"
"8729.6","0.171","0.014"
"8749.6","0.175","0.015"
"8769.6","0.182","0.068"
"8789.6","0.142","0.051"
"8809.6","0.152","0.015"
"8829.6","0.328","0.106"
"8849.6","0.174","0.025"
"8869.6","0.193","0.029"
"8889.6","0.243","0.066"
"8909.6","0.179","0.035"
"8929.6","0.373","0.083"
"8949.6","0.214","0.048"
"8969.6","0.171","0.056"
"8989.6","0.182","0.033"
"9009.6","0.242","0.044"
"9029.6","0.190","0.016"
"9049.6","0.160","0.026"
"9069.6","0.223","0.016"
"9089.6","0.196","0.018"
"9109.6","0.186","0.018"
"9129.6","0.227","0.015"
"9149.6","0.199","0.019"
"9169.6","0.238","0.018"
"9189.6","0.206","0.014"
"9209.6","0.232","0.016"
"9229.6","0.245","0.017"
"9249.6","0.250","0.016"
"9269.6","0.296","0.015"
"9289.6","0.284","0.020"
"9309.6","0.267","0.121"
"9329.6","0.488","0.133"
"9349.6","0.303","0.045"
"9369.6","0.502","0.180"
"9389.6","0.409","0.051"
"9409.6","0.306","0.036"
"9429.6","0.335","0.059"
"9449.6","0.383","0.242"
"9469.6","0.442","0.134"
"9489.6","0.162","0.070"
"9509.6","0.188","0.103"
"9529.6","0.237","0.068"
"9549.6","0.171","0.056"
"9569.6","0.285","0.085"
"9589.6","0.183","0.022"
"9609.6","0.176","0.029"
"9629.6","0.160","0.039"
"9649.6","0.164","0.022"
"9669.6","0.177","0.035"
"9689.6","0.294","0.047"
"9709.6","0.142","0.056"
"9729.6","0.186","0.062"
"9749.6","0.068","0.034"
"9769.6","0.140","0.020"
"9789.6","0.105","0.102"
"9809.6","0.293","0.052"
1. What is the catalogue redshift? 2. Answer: 2.325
